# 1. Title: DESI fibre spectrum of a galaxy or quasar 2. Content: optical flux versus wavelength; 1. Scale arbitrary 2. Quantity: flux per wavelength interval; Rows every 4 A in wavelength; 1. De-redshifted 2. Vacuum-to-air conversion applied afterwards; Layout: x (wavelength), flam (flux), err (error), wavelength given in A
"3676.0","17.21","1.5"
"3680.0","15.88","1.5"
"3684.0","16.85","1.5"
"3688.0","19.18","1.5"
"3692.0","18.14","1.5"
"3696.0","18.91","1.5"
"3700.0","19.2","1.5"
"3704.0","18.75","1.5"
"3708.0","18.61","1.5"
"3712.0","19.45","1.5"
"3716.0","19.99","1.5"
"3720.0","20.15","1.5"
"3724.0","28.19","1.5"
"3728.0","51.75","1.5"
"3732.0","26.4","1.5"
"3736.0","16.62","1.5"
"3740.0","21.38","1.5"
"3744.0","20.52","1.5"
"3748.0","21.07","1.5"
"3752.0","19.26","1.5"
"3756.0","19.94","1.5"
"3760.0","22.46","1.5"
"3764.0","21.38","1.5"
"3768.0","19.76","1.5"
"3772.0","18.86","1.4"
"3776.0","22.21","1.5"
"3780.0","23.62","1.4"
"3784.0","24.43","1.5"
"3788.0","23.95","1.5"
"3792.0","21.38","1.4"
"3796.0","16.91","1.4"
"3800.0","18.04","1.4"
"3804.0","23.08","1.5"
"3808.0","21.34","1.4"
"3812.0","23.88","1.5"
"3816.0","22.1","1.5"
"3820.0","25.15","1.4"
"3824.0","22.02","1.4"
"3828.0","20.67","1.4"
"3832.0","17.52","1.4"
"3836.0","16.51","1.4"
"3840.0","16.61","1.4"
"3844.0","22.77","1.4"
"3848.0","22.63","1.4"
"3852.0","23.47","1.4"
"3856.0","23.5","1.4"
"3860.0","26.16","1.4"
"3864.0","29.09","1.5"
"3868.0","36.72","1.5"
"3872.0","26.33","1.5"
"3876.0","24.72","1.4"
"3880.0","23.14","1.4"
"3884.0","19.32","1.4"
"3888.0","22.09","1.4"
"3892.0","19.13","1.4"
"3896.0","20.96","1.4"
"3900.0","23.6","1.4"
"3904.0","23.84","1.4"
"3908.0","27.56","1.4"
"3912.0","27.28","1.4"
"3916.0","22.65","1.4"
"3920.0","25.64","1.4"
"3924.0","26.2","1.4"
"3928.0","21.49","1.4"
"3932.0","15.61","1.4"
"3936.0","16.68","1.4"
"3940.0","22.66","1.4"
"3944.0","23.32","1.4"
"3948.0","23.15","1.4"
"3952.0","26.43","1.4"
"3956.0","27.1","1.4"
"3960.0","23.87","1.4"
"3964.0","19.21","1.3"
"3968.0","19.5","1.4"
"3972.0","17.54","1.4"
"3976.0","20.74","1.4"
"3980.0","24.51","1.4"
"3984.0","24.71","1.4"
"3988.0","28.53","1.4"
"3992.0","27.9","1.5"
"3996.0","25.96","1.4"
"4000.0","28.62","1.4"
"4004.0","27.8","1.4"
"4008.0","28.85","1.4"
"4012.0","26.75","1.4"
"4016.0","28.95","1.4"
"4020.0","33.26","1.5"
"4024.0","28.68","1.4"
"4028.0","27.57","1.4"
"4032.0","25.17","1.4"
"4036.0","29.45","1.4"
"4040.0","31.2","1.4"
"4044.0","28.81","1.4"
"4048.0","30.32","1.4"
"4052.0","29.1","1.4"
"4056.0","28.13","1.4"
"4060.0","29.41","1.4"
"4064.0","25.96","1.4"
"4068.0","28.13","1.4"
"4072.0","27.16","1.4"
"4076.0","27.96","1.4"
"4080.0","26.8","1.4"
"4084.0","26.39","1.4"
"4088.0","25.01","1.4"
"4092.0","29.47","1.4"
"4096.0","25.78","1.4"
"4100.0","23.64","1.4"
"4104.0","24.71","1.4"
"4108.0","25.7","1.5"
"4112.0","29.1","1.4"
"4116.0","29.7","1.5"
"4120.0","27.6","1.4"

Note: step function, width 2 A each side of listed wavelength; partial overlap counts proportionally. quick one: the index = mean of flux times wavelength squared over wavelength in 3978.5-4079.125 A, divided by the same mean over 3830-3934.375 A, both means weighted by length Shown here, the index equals 1.3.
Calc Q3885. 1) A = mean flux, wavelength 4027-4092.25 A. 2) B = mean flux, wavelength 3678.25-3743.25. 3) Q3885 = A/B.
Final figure 1.28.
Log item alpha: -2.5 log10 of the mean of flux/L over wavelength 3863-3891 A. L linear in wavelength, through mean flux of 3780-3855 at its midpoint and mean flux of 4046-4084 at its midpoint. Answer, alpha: -0.12 mag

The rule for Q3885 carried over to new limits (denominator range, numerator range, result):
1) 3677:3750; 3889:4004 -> 1.08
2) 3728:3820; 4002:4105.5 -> 1.26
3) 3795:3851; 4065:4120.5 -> 1.29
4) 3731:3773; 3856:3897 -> 1.20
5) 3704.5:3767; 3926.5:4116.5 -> 1.13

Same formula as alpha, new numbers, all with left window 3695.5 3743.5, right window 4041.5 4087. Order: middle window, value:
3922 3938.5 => 0.288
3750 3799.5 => 0.144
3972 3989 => 0.142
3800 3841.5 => 0.186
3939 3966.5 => 0.123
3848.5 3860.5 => 0.054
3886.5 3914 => 0.100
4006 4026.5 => -0.074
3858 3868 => -0.166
